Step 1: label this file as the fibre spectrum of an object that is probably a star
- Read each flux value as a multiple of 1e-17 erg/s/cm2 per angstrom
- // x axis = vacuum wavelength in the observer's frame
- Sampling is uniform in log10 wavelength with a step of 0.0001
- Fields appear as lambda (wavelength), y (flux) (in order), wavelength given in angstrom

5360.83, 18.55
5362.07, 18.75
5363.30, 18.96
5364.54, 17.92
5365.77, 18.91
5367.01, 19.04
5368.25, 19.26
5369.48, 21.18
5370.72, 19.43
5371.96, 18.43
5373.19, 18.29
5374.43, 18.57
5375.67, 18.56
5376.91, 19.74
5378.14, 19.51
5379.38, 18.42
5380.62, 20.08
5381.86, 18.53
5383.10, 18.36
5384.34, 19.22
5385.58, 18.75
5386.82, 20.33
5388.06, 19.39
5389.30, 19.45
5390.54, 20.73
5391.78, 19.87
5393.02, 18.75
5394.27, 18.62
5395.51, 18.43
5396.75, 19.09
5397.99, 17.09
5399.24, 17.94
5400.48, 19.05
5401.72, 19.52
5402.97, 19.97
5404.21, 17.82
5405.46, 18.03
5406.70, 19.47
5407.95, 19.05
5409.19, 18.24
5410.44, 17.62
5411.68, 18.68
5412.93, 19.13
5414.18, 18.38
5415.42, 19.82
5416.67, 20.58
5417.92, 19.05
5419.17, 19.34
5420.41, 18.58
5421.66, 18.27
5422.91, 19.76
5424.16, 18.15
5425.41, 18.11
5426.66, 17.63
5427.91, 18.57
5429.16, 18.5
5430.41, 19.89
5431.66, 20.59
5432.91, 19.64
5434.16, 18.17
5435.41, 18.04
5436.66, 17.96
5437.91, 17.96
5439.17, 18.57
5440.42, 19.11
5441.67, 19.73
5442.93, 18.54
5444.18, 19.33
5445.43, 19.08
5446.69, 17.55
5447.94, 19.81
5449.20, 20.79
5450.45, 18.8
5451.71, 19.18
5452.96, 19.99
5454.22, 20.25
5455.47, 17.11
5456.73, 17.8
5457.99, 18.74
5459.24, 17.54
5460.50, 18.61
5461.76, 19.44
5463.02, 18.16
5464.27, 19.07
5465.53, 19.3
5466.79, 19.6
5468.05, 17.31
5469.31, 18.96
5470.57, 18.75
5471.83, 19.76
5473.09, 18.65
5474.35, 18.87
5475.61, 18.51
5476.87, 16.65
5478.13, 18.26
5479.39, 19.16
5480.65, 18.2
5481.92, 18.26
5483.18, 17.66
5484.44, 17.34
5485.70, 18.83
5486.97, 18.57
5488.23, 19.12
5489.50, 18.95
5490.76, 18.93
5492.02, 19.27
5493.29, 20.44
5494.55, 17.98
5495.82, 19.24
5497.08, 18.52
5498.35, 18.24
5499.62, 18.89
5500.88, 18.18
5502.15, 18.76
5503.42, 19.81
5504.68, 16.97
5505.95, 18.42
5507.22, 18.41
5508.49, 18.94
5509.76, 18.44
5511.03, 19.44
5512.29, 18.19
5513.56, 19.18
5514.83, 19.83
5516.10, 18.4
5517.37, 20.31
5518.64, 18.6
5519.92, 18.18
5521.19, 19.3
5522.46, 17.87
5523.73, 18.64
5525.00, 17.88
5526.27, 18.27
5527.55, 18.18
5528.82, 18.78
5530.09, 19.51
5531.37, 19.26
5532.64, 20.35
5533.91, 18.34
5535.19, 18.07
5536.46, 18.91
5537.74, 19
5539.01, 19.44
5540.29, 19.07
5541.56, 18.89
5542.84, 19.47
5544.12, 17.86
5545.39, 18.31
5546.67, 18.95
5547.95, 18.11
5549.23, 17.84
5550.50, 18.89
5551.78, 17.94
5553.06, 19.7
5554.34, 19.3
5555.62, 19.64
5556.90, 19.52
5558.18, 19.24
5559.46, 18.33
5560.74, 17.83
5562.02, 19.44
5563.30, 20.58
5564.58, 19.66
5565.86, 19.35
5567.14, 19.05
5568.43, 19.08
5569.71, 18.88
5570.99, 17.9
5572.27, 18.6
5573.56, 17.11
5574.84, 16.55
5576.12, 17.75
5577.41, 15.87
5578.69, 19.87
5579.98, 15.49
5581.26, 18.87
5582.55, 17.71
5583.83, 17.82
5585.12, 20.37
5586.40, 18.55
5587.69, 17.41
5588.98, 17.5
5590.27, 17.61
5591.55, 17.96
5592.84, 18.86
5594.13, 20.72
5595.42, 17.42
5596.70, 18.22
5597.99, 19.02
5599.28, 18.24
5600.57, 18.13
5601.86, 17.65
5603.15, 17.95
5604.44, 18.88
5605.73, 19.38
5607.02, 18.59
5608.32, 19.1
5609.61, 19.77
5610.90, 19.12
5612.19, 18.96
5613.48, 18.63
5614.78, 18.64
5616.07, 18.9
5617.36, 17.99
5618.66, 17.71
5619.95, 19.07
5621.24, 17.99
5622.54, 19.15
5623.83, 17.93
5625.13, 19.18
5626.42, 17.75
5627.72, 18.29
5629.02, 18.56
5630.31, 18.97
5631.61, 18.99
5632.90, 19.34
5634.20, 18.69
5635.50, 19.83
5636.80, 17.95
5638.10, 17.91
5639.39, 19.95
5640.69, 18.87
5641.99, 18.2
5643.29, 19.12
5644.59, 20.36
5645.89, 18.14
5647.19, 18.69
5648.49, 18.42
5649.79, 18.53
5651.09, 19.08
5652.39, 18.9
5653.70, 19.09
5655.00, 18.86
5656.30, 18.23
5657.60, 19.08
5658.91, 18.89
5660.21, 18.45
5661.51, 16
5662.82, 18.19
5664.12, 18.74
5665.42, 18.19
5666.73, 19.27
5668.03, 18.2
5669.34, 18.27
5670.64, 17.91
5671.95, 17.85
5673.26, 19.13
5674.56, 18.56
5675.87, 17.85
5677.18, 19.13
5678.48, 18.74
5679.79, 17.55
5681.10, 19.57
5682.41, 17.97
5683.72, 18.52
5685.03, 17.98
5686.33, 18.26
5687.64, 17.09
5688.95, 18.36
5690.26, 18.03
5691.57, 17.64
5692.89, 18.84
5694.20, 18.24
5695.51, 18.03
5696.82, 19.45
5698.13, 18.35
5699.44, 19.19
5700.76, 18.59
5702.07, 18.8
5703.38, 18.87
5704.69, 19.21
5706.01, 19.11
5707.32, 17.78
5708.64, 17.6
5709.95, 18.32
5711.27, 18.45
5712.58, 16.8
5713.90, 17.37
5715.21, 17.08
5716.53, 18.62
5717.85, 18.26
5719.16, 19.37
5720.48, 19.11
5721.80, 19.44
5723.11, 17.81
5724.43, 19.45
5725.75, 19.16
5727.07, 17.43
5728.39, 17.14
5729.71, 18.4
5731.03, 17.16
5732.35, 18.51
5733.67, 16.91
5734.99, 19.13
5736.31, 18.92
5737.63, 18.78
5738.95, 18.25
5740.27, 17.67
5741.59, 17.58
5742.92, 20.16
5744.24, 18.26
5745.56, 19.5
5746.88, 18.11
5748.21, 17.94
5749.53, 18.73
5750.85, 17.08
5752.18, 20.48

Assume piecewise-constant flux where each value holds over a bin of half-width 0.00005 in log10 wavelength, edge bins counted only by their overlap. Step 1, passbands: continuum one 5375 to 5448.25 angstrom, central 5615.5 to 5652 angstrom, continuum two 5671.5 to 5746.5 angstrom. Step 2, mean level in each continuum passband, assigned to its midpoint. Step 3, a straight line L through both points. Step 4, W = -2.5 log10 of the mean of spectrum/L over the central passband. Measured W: -0.01 mag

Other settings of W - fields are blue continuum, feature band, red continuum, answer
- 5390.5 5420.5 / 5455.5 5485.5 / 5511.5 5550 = 0.02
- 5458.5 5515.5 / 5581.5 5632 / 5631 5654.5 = 0.02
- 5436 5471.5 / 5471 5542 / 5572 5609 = -0.01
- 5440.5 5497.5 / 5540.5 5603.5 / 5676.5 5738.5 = 0.01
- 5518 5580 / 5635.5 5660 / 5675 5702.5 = -0.02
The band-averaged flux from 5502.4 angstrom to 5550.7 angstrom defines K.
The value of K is 18.7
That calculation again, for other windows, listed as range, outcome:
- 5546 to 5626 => 18.5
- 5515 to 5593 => 18.6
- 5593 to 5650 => 18.7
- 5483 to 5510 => 18.6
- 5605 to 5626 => 18.7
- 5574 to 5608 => 18.2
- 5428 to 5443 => 18.9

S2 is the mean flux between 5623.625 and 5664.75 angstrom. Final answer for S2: 18.7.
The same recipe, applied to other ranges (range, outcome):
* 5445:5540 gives 18.7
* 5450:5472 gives 18.8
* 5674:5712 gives 18.4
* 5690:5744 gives 18.4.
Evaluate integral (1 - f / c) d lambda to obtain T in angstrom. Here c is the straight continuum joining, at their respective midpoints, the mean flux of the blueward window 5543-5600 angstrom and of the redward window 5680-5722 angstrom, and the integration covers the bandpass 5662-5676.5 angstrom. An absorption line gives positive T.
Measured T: 0.0 angstrom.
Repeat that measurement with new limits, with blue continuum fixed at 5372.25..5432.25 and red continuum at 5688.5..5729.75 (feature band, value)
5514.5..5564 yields -0.5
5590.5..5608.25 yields 0.0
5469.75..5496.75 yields 0.2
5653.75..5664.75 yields 0.1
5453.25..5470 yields 0.2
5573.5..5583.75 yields 0.6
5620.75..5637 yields -0.1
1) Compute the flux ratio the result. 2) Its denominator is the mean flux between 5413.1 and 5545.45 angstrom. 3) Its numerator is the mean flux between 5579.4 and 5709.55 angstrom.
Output 0.99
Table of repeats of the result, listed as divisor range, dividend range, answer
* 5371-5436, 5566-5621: 0.97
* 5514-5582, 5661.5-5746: 0.98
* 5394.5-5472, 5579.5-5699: 0.98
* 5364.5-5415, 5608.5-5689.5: 0.98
